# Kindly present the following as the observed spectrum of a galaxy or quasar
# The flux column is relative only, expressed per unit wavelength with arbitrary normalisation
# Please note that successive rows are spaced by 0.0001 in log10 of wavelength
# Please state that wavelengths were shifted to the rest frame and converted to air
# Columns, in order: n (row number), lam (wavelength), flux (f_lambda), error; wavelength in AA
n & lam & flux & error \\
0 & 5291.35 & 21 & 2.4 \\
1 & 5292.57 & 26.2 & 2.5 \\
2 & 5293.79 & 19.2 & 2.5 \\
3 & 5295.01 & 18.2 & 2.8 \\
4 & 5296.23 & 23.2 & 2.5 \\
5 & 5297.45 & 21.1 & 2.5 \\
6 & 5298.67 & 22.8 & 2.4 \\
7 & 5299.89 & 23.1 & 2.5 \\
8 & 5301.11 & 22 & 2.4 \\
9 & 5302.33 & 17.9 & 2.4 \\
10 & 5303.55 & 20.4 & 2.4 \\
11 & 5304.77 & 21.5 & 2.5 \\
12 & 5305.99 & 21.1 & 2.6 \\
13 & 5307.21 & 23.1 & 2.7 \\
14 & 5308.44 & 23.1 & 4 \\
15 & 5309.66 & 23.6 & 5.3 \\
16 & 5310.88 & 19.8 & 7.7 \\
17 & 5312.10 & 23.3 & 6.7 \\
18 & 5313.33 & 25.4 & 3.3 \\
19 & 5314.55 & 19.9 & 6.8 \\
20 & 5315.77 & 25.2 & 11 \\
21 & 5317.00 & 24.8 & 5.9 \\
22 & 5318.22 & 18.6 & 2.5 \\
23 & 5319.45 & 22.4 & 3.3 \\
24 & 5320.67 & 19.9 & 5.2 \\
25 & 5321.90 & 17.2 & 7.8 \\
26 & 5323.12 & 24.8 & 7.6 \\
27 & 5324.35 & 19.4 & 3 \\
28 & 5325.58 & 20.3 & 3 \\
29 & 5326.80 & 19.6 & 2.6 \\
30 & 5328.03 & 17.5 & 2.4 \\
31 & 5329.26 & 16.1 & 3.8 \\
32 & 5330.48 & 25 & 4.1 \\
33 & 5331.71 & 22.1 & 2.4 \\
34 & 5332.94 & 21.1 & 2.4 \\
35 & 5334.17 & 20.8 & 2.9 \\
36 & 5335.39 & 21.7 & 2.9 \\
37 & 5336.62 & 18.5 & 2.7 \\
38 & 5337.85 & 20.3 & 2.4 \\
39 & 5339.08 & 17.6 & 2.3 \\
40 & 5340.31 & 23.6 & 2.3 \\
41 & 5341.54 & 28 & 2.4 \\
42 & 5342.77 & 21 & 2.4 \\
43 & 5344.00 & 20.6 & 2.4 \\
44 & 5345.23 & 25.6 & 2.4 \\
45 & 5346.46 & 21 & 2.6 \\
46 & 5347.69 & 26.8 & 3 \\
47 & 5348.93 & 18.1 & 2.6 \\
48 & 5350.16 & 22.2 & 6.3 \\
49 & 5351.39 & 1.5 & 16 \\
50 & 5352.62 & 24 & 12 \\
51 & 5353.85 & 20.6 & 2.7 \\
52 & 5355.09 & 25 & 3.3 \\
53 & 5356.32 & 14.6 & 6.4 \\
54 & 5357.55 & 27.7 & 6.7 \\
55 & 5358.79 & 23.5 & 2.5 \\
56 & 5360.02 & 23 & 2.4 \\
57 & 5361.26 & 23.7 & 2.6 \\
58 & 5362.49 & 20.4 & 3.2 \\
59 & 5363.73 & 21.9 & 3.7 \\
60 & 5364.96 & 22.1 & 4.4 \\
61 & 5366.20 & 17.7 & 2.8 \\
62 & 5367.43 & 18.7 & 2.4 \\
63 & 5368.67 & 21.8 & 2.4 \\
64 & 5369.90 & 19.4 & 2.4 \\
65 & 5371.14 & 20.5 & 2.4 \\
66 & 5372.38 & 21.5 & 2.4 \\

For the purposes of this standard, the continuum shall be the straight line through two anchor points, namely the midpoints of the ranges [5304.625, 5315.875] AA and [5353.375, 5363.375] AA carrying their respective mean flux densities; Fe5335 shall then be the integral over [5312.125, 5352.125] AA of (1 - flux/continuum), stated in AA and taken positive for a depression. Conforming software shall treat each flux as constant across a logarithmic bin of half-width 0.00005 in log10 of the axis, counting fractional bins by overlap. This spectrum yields 2.8 AA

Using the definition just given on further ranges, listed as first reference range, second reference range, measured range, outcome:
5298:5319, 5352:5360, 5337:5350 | 0.2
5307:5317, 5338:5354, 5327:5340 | 0.9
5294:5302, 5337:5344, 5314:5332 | 0.7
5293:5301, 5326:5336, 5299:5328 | -0.7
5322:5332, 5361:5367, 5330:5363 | -1.1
